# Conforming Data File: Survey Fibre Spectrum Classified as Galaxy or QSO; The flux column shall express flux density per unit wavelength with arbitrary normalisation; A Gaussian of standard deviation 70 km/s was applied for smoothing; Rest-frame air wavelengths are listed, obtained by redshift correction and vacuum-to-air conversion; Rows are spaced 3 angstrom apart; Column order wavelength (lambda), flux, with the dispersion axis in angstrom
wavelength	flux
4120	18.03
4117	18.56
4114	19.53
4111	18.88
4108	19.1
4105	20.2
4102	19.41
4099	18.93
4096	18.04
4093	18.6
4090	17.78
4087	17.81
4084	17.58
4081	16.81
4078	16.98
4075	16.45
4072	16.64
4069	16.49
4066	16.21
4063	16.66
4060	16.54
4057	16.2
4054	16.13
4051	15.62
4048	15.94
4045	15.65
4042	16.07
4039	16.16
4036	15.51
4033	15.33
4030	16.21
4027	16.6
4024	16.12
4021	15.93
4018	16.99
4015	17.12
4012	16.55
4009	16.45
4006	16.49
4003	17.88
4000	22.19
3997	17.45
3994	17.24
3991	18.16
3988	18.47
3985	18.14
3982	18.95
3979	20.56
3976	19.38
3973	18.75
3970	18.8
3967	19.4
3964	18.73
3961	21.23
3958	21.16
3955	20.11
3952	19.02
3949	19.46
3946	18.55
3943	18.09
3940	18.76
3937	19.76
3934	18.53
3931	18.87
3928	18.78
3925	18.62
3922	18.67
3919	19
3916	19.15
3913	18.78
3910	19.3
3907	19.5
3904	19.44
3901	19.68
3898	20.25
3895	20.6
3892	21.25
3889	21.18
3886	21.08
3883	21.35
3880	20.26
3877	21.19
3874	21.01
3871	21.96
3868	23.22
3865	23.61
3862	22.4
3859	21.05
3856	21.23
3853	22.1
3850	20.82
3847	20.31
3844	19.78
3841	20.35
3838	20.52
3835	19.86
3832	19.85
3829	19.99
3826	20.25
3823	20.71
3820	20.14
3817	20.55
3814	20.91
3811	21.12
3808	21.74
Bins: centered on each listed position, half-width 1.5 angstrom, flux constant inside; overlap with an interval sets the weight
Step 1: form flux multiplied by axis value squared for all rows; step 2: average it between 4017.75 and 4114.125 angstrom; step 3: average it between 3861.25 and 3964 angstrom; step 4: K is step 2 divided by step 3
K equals 0.92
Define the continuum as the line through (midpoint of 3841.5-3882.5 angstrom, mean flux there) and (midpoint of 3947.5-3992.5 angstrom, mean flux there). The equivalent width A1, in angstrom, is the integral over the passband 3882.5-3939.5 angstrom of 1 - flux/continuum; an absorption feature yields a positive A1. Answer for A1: 2.4 angstrom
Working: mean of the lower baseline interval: 21.4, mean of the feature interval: 19.6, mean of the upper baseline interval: 19.4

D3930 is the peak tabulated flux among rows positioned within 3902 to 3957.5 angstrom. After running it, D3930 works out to 20.11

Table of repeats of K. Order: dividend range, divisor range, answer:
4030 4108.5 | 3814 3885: 0.91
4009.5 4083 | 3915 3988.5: 0.89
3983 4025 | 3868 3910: 0.90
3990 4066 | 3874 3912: 0.87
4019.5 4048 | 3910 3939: 0.89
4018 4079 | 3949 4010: 0.88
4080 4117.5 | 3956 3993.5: 1.03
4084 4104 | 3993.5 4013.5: 1.08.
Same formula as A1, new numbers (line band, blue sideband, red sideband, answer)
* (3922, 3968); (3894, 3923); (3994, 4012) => -1.0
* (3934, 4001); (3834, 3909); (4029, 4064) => -3.5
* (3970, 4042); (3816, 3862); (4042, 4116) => 3.4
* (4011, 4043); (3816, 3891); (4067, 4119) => 4.5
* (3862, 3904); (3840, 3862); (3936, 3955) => -2.0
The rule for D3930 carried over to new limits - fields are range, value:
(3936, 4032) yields 22.19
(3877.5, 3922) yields 21.35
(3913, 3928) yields 19.15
